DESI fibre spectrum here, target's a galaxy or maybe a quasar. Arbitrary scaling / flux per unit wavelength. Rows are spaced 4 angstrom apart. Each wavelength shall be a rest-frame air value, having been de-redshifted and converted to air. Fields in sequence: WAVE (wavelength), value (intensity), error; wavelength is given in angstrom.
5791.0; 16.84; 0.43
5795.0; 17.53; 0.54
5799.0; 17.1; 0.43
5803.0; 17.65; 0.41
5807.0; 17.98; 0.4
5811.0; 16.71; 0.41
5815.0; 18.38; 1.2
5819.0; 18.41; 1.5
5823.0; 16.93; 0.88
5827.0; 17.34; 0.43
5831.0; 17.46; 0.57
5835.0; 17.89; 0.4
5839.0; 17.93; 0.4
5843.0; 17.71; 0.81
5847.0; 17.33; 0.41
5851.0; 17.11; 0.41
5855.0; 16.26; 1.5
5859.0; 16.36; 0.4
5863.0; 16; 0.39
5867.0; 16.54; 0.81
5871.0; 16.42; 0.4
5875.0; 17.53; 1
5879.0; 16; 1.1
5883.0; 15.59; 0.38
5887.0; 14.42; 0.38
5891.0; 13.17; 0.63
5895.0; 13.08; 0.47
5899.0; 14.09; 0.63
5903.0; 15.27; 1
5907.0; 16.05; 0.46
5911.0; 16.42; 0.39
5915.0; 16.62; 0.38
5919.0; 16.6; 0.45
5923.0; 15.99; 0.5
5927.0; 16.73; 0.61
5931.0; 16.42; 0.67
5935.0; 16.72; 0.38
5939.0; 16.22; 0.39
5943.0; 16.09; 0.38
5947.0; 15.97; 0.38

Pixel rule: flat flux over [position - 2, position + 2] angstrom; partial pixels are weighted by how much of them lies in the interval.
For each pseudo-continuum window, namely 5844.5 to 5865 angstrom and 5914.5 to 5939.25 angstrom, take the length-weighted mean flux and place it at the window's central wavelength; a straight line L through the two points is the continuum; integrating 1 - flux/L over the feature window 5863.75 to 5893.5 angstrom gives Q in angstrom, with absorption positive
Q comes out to 1.7 angstrom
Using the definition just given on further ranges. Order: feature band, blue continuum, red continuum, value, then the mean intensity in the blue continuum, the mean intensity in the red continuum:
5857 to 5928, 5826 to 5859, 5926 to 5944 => 4.80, 17.3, 16.4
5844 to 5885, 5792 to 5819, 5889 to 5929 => -0.49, 17.6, 15.4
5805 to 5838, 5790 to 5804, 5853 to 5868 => -1.47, 17.3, 16.3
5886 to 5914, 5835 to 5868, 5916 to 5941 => 3.23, 17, 16.5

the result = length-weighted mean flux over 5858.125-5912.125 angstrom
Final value 15.5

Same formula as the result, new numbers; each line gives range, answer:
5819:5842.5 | 17.6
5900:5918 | 16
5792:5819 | 17.6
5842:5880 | 16.7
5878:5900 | 14.3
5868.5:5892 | 15.6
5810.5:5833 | 17.6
